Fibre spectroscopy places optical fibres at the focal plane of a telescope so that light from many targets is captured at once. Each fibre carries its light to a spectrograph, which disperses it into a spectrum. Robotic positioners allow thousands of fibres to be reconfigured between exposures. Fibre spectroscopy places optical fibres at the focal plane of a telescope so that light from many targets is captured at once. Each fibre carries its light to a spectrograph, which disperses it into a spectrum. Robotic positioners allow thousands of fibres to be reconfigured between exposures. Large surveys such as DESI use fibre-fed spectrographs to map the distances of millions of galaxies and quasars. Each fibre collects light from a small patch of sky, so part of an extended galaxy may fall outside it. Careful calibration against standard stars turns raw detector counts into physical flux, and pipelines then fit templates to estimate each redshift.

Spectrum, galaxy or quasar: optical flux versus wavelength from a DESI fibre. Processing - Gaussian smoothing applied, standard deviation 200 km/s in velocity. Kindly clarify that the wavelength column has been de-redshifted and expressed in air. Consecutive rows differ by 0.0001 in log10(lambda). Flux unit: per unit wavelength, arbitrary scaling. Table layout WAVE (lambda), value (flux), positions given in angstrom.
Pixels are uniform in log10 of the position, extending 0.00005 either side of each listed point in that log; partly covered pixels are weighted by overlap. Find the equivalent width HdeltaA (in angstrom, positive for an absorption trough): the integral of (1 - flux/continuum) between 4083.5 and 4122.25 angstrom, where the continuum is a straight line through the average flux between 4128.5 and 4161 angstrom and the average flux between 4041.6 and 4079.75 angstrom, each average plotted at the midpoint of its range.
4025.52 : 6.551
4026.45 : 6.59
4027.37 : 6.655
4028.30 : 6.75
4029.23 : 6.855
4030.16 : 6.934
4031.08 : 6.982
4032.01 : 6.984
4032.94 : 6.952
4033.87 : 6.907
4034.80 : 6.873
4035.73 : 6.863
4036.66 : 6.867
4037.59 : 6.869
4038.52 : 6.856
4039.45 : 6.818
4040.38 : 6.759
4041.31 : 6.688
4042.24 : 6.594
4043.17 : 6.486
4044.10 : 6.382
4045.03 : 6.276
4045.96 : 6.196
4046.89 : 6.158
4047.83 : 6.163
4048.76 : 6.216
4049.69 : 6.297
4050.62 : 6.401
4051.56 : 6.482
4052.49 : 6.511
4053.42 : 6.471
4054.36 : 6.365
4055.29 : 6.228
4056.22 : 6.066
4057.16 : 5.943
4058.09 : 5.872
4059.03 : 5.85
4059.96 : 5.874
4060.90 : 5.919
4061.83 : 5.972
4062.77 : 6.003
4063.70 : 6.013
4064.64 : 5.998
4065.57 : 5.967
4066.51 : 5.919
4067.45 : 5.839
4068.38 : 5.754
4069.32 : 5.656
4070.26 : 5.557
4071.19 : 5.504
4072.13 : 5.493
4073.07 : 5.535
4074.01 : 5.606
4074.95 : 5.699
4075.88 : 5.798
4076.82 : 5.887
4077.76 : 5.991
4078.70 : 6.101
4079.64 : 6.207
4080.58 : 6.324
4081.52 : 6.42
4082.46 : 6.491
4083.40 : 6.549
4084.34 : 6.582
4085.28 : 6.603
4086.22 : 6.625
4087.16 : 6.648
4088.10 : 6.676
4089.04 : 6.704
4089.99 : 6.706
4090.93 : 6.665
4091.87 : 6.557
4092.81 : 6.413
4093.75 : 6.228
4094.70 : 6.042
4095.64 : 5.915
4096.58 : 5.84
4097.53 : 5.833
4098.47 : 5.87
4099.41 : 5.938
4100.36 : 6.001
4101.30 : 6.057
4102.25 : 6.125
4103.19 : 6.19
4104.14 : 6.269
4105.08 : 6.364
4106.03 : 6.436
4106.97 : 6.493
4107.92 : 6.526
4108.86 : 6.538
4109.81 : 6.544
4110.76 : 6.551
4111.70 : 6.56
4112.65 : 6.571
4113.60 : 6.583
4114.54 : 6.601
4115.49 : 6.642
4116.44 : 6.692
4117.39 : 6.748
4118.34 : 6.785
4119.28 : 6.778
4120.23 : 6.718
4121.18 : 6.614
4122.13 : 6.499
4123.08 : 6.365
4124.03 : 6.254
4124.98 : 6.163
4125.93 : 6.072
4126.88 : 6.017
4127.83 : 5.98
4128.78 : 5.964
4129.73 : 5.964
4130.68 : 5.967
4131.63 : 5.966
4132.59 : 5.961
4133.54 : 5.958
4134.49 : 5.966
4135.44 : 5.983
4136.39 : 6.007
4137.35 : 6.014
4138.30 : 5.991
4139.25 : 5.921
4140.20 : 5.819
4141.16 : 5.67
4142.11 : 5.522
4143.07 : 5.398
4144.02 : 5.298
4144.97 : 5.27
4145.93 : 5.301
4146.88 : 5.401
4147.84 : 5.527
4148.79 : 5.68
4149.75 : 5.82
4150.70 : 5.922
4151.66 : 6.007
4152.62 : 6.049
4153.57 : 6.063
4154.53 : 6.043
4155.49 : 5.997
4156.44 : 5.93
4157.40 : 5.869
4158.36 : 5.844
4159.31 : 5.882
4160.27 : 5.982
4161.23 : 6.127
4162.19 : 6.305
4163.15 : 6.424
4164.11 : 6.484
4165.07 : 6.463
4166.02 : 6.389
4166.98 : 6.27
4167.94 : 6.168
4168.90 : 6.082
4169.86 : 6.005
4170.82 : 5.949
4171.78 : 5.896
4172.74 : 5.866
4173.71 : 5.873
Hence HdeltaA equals -3.3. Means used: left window 6.03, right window 5.82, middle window 6.43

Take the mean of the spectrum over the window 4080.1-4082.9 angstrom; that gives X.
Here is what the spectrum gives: 6.41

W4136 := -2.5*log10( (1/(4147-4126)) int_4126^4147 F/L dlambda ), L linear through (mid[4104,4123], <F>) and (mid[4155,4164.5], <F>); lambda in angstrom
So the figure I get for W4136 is 0.095 mag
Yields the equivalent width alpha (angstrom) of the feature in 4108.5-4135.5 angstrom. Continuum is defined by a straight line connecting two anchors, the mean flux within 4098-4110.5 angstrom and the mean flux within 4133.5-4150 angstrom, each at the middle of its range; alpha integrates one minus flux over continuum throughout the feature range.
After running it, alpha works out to -1.6 angstrom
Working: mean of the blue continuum 6.26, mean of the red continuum 5.69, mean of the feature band 6.35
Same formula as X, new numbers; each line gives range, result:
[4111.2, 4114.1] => 6.59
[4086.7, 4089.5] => 6.68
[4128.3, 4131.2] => 5.97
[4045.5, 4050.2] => 6.21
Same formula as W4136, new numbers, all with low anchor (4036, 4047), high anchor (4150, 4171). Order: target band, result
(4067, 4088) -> 0.069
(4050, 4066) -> 0.071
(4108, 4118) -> -0.050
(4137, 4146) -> 0.102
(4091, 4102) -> 0.050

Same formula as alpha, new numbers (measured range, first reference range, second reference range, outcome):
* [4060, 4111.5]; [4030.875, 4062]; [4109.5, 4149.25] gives 1.04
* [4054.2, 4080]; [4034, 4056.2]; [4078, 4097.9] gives 2.30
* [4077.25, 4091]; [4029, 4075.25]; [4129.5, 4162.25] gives -0.81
